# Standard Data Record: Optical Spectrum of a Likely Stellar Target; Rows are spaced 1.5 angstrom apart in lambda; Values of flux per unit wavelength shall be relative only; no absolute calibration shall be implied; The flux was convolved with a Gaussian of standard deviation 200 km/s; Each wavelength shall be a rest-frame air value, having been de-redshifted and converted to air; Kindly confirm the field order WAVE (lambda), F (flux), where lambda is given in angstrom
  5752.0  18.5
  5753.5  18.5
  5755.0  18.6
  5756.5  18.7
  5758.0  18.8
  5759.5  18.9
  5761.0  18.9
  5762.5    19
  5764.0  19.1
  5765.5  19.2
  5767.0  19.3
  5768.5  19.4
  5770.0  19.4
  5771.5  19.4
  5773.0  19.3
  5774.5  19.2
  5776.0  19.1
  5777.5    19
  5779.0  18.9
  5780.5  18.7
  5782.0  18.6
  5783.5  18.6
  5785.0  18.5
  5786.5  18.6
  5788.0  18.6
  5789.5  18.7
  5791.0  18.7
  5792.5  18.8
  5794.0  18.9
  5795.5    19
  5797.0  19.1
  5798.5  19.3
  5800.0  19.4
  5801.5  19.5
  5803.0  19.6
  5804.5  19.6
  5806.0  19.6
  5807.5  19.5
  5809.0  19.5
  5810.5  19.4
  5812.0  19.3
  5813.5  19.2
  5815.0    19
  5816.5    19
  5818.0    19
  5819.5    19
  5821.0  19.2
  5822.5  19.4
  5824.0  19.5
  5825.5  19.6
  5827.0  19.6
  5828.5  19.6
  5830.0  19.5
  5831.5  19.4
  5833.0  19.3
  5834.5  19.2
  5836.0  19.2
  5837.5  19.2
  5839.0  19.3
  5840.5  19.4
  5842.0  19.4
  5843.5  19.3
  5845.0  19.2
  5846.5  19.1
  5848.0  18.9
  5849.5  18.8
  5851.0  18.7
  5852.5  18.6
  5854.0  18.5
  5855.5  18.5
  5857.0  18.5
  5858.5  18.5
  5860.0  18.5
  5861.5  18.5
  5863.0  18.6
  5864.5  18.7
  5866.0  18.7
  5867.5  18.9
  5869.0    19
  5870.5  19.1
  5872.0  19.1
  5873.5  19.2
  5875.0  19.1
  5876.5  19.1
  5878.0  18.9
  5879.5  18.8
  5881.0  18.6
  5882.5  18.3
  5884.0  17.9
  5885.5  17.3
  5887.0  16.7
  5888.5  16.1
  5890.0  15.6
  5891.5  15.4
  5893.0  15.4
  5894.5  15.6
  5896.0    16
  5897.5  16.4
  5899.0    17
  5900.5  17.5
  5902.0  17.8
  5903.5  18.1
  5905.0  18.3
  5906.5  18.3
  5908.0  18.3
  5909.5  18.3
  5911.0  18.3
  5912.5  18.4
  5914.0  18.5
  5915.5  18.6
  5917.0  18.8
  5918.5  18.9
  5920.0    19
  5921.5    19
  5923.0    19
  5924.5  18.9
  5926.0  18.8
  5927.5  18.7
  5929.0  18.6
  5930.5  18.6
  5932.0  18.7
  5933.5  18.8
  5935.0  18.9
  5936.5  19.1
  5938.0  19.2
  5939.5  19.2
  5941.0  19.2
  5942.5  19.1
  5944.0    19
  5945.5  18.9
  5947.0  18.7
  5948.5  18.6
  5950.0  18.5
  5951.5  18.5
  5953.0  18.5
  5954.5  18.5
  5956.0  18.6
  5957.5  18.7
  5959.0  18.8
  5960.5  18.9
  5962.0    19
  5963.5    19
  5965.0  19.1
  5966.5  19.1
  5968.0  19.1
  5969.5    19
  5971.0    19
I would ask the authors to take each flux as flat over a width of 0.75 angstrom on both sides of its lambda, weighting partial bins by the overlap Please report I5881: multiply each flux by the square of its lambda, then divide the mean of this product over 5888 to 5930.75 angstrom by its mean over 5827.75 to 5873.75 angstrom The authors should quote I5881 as 0.96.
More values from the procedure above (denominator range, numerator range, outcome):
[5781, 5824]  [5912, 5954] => 1.03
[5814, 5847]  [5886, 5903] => 0.87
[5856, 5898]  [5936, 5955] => 1.08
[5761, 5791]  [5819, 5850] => 1.04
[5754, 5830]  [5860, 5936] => 0.98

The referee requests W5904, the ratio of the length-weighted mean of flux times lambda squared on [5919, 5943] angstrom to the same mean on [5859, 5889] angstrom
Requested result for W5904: 1.04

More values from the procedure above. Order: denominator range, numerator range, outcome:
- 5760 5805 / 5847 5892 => 0.99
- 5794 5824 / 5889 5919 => 0.93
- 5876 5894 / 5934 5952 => 1.12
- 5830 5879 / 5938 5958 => 1.02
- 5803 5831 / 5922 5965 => 1.01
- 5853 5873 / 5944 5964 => 1.03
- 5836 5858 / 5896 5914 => 0.96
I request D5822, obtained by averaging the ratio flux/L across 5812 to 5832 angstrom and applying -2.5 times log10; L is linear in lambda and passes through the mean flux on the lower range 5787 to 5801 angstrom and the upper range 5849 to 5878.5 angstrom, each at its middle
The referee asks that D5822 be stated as -0.024 mag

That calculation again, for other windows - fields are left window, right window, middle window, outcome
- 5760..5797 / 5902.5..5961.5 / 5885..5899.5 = 0.17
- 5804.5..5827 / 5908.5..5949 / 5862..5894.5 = 0.06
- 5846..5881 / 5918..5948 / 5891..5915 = 0.09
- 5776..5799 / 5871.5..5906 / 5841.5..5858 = -0.05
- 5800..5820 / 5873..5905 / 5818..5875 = -0.04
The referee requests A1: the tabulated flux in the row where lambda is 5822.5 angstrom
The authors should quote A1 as 19.4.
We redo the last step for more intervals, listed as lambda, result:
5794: 18.9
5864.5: 18.7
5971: 19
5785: 18.5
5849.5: 18.8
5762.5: 19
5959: 18.8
